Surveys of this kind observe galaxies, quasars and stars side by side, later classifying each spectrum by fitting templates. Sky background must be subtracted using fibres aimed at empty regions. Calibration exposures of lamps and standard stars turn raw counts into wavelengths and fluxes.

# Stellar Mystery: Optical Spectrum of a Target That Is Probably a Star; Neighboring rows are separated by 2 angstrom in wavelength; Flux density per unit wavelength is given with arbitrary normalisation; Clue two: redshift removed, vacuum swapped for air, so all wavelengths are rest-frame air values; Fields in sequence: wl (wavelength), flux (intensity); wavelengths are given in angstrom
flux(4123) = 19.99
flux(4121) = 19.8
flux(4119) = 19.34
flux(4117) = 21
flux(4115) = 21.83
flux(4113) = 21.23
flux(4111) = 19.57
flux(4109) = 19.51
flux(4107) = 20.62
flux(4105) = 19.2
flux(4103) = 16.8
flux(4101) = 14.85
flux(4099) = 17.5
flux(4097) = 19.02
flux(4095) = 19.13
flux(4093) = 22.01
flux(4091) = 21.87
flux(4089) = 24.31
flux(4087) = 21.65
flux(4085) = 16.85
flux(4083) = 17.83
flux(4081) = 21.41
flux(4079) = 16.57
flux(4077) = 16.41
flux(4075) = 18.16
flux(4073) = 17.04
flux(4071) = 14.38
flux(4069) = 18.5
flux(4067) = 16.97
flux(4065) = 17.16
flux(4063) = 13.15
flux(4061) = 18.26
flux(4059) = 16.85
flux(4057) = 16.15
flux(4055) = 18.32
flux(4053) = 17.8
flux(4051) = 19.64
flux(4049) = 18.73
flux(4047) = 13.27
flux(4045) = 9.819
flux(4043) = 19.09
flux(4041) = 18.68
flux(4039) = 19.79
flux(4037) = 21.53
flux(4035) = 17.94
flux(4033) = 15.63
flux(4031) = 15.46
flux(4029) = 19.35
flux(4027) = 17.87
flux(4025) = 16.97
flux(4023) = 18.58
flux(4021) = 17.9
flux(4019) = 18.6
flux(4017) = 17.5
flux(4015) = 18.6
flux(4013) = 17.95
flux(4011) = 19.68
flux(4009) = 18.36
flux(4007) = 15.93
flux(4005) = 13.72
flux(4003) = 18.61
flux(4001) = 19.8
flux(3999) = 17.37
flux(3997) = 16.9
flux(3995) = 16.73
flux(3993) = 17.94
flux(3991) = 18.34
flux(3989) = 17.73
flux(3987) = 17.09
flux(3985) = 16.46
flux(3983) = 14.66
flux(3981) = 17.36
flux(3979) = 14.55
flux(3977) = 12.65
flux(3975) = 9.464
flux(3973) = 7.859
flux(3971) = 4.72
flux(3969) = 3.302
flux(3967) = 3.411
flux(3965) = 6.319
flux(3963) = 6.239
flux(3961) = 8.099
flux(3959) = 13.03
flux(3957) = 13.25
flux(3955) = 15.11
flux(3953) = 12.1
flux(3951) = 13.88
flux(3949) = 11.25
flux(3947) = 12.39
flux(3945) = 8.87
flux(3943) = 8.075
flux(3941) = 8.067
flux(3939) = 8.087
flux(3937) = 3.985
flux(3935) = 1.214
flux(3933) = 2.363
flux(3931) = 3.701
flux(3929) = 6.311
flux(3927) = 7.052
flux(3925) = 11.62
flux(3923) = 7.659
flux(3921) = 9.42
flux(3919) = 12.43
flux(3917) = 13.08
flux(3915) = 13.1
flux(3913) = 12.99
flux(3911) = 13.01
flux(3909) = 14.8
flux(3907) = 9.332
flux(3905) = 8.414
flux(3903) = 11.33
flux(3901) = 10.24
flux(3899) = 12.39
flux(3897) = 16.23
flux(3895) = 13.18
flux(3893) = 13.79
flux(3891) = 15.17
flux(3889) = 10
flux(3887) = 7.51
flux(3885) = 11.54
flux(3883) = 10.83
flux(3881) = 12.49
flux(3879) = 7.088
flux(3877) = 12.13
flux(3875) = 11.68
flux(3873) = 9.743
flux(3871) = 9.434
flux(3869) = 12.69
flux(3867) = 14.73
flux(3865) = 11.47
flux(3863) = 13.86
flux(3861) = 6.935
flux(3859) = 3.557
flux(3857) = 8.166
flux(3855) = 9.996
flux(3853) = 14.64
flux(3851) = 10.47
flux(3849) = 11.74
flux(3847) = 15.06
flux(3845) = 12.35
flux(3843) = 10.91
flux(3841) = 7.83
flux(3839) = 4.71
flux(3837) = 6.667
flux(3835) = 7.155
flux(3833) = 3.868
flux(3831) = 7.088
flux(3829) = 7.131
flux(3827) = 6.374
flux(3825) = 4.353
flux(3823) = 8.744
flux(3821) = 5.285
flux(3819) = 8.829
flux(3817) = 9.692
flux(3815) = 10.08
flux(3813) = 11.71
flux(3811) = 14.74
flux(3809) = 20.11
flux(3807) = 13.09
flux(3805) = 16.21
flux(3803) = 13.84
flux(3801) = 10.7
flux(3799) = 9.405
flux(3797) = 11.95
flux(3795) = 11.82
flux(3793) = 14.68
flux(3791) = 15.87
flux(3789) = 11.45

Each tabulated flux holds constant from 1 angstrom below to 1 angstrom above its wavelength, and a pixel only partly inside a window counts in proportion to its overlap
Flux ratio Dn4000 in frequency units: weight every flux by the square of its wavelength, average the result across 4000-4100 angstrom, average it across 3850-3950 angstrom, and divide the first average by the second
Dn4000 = 1.90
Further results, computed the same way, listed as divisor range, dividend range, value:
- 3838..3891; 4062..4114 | 1.97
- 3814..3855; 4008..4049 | 2.24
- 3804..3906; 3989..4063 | 1.83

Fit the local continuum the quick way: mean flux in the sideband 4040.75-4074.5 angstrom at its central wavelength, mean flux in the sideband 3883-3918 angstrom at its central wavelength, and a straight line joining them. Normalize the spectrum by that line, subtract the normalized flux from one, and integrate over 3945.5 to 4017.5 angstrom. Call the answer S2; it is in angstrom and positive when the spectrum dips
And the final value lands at 3.8 angstrom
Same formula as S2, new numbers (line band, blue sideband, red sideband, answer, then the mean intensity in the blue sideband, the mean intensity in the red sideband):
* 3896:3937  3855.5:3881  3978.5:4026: 9.4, 10.2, 17.4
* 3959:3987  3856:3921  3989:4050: 9.9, 11.3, 17.6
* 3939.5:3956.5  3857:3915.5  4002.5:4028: 3.8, 11.3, 17.7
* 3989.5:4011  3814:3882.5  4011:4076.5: -2.6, 9.33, 17.4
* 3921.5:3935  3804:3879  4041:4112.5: 7.0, 10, 18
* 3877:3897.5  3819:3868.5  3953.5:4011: -2.6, 8.92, 13.5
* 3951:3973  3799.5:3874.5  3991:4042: 9.5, 10.1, 17.9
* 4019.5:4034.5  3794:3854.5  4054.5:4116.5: -0.7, 10.2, 18.5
